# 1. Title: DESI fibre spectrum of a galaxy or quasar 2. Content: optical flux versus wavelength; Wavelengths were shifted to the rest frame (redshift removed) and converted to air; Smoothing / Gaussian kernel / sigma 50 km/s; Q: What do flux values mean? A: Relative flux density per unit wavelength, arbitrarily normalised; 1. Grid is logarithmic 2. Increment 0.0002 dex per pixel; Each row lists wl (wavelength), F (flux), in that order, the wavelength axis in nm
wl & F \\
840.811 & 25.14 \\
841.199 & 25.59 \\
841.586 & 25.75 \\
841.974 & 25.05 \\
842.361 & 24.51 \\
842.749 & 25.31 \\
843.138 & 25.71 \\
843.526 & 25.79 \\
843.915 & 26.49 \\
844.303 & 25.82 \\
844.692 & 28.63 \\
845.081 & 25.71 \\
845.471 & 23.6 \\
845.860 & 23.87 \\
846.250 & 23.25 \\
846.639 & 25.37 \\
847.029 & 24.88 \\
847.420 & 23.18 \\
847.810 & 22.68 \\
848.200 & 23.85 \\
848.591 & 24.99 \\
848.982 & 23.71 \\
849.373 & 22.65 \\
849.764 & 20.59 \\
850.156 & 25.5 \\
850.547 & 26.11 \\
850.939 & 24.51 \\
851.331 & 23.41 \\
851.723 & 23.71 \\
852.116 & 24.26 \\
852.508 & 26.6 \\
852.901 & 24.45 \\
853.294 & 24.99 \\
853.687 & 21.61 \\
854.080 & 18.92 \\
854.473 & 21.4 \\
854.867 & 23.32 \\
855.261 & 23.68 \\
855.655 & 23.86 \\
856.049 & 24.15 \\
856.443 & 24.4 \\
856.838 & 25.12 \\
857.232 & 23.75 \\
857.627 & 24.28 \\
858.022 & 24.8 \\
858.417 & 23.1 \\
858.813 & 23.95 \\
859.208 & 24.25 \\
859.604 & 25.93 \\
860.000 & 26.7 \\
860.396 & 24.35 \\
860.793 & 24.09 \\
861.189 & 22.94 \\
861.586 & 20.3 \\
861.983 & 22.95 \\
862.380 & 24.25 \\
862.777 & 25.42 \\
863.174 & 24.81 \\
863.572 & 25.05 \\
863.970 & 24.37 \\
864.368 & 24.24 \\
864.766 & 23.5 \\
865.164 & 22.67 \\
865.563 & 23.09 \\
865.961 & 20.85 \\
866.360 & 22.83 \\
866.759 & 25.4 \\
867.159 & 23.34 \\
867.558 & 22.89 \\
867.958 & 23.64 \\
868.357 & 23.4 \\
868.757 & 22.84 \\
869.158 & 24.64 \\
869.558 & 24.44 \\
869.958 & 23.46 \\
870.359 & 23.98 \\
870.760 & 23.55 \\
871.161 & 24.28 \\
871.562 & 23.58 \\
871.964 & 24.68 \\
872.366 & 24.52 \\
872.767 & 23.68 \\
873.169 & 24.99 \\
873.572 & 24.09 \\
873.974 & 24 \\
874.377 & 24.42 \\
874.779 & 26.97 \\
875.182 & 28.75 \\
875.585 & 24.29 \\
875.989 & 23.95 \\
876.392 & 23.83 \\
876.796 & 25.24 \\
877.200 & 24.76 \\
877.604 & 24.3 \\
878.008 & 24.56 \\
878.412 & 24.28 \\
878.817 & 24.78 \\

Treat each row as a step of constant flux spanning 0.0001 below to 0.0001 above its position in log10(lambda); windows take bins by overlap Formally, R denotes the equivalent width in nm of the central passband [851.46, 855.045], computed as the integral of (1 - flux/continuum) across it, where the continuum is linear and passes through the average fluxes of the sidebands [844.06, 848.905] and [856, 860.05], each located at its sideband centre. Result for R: 0.19 nm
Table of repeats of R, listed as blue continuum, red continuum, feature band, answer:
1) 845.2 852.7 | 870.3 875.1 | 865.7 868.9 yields 0.165 nm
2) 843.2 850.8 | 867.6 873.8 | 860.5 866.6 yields 0.176 nm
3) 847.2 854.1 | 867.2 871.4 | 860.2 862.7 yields 0.050 nm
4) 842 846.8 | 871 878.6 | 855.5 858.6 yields 0.108 nm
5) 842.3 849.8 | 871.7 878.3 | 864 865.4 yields 0.066 nm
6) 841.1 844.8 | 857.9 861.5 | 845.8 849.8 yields 0.272 nm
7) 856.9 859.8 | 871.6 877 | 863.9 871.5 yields 0.338 nm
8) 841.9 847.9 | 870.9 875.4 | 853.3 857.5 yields 0.310 nm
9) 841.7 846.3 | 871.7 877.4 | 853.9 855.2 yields 0.191 nm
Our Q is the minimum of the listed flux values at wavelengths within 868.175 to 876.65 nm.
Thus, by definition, 22.84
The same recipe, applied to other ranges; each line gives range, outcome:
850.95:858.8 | 18.92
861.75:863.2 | 22.95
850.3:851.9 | 23.41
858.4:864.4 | 20.3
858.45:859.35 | 23.95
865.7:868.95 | 20.85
